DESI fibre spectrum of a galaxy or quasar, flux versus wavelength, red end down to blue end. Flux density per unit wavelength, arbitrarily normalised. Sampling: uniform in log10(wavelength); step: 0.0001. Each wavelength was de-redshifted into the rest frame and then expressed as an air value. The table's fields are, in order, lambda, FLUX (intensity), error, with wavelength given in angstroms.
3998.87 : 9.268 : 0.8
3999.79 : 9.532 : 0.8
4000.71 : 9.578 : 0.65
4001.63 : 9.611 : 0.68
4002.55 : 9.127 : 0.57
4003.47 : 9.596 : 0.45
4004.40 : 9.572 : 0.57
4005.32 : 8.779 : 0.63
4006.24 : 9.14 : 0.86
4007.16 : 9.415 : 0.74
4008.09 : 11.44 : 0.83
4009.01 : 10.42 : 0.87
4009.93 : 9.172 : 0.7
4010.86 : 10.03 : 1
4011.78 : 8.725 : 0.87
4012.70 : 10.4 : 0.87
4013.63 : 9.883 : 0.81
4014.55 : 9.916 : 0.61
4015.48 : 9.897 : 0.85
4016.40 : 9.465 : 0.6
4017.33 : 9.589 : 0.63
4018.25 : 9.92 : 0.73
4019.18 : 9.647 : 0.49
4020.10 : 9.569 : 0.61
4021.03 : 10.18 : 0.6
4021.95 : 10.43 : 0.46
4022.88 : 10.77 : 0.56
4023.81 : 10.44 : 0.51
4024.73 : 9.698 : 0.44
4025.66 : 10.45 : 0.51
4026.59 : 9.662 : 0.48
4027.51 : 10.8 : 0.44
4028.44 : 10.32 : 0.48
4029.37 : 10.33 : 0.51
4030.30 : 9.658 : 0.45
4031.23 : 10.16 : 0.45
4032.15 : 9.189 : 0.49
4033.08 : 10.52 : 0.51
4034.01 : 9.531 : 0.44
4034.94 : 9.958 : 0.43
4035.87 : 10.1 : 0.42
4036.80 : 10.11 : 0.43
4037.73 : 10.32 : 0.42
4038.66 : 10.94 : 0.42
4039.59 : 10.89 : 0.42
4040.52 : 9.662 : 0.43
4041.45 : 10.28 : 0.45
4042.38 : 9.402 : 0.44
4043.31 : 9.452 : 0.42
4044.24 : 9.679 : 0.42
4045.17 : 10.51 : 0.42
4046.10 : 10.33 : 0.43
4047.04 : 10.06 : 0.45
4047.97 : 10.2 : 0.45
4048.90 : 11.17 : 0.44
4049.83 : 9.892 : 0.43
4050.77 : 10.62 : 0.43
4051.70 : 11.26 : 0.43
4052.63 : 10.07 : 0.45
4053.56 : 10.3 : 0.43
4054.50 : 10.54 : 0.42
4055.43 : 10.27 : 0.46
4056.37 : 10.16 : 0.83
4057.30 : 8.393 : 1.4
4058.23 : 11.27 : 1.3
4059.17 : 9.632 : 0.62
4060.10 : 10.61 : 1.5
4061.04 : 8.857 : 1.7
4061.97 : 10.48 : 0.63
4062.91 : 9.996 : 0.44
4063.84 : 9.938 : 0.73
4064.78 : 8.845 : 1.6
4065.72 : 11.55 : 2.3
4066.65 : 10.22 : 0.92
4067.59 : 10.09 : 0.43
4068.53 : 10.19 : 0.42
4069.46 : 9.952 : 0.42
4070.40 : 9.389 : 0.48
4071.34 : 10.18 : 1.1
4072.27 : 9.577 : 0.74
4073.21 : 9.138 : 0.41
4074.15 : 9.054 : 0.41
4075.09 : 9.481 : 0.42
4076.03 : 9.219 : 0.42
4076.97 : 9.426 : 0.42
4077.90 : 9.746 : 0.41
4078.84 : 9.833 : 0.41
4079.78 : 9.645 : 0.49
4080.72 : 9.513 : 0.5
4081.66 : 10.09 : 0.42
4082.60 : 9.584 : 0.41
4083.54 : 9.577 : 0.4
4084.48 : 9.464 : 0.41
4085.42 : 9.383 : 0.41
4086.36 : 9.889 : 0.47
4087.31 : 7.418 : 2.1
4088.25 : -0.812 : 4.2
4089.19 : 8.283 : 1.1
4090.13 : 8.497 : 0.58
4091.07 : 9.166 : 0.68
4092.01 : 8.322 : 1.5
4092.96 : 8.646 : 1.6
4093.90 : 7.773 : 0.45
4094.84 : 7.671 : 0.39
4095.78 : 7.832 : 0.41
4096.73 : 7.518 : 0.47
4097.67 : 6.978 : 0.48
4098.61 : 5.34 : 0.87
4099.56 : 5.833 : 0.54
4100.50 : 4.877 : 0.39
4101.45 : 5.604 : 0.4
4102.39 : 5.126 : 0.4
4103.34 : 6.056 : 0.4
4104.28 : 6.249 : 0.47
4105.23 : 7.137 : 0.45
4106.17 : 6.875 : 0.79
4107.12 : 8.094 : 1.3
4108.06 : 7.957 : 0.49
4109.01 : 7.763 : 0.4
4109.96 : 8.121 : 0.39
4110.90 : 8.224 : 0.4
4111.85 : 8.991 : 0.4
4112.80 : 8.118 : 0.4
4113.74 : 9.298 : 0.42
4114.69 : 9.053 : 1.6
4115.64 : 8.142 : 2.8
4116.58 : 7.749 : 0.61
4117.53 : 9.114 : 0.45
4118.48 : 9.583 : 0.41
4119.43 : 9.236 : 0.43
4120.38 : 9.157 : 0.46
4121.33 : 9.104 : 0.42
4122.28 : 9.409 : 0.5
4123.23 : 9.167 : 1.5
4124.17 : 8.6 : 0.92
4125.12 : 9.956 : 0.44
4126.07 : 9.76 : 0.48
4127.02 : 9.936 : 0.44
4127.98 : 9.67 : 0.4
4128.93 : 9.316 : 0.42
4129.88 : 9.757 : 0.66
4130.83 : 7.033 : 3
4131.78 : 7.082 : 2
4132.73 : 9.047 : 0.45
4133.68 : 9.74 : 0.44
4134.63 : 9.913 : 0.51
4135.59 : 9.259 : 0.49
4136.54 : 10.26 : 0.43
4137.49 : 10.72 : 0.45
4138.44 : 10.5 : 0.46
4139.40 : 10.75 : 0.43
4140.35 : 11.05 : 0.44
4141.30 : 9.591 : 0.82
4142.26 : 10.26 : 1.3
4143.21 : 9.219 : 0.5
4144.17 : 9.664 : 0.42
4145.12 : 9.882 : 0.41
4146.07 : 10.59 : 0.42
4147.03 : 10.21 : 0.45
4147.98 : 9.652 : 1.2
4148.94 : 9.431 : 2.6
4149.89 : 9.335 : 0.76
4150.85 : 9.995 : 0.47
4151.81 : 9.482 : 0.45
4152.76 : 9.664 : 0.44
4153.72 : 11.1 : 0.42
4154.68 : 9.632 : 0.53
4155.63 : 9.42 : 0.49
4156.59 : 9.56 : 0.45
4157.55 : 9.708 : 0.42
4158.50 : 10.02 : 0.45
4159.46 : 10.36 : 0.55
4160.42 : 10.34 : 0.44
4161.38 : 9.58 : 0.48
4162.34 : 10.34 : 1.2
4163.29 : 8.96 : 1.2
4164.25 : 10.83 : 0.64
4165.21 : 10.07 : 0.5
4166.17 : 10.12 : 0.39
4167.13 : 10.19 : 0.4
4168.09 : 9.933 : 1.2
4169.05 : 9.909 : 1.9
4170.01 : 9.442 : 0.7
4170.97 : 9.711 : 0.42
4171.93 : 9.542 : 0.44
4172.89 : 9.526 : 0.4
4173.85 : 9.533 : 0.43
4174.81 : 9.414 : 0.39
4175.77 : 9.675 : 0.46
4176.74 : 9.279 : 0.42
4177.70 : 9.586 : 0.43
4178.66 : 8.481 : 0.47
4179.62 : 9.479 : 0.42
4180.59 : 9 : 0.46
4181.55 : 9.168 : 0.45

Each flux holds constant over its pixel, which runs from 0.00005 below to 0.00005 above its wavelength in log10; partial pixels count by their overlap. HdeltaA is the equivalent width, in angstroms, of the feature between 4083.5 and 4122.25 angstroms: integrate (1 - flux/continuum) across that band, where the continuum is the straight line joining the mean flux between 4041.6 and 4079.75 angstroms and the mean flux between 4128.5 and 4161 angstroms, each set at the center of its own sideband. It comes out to 8.42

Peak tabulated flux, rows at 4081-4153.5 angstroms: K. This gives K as 11.05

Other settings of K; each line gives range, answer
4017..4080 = 11.55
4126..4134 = 9.936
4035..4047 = 10.94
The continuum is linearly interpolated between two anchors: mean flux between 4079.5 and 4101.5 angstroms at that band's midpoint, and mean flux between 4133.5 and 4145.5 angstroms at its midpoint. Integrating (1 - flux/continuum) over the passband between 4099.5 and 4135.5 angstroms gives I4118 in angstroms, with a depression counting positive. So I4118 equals 3.1 angstroms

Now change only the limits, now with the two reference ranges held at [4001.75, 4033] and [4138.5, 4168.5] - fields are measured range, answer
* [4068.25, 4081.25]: 0.4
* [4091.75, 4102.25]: 3.2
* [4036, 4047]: -0.3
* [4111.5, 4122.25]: 1.1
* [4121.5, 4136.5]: 1.1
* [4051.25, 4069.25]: -0.4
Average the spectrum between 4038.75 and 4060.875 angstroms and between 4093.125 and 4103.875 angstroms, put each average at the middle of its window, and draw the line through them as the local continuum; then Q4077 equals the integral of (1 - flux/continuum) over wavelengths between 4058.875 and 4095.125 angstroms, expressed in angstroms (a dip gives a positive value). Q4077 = -4.71 angstroms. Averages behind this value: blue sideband 10.2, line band 9.17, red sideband 6.48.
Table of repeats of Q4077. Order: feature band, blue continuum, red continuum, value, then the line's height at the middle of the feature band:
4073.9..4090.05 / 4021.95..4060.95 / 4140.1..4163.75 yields 2.1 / 10.1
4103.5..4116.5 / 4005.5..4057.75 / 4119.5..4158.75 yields 2.4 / 9.76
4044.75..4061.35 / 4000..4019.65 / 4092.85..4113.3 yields -3.4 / 8.49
